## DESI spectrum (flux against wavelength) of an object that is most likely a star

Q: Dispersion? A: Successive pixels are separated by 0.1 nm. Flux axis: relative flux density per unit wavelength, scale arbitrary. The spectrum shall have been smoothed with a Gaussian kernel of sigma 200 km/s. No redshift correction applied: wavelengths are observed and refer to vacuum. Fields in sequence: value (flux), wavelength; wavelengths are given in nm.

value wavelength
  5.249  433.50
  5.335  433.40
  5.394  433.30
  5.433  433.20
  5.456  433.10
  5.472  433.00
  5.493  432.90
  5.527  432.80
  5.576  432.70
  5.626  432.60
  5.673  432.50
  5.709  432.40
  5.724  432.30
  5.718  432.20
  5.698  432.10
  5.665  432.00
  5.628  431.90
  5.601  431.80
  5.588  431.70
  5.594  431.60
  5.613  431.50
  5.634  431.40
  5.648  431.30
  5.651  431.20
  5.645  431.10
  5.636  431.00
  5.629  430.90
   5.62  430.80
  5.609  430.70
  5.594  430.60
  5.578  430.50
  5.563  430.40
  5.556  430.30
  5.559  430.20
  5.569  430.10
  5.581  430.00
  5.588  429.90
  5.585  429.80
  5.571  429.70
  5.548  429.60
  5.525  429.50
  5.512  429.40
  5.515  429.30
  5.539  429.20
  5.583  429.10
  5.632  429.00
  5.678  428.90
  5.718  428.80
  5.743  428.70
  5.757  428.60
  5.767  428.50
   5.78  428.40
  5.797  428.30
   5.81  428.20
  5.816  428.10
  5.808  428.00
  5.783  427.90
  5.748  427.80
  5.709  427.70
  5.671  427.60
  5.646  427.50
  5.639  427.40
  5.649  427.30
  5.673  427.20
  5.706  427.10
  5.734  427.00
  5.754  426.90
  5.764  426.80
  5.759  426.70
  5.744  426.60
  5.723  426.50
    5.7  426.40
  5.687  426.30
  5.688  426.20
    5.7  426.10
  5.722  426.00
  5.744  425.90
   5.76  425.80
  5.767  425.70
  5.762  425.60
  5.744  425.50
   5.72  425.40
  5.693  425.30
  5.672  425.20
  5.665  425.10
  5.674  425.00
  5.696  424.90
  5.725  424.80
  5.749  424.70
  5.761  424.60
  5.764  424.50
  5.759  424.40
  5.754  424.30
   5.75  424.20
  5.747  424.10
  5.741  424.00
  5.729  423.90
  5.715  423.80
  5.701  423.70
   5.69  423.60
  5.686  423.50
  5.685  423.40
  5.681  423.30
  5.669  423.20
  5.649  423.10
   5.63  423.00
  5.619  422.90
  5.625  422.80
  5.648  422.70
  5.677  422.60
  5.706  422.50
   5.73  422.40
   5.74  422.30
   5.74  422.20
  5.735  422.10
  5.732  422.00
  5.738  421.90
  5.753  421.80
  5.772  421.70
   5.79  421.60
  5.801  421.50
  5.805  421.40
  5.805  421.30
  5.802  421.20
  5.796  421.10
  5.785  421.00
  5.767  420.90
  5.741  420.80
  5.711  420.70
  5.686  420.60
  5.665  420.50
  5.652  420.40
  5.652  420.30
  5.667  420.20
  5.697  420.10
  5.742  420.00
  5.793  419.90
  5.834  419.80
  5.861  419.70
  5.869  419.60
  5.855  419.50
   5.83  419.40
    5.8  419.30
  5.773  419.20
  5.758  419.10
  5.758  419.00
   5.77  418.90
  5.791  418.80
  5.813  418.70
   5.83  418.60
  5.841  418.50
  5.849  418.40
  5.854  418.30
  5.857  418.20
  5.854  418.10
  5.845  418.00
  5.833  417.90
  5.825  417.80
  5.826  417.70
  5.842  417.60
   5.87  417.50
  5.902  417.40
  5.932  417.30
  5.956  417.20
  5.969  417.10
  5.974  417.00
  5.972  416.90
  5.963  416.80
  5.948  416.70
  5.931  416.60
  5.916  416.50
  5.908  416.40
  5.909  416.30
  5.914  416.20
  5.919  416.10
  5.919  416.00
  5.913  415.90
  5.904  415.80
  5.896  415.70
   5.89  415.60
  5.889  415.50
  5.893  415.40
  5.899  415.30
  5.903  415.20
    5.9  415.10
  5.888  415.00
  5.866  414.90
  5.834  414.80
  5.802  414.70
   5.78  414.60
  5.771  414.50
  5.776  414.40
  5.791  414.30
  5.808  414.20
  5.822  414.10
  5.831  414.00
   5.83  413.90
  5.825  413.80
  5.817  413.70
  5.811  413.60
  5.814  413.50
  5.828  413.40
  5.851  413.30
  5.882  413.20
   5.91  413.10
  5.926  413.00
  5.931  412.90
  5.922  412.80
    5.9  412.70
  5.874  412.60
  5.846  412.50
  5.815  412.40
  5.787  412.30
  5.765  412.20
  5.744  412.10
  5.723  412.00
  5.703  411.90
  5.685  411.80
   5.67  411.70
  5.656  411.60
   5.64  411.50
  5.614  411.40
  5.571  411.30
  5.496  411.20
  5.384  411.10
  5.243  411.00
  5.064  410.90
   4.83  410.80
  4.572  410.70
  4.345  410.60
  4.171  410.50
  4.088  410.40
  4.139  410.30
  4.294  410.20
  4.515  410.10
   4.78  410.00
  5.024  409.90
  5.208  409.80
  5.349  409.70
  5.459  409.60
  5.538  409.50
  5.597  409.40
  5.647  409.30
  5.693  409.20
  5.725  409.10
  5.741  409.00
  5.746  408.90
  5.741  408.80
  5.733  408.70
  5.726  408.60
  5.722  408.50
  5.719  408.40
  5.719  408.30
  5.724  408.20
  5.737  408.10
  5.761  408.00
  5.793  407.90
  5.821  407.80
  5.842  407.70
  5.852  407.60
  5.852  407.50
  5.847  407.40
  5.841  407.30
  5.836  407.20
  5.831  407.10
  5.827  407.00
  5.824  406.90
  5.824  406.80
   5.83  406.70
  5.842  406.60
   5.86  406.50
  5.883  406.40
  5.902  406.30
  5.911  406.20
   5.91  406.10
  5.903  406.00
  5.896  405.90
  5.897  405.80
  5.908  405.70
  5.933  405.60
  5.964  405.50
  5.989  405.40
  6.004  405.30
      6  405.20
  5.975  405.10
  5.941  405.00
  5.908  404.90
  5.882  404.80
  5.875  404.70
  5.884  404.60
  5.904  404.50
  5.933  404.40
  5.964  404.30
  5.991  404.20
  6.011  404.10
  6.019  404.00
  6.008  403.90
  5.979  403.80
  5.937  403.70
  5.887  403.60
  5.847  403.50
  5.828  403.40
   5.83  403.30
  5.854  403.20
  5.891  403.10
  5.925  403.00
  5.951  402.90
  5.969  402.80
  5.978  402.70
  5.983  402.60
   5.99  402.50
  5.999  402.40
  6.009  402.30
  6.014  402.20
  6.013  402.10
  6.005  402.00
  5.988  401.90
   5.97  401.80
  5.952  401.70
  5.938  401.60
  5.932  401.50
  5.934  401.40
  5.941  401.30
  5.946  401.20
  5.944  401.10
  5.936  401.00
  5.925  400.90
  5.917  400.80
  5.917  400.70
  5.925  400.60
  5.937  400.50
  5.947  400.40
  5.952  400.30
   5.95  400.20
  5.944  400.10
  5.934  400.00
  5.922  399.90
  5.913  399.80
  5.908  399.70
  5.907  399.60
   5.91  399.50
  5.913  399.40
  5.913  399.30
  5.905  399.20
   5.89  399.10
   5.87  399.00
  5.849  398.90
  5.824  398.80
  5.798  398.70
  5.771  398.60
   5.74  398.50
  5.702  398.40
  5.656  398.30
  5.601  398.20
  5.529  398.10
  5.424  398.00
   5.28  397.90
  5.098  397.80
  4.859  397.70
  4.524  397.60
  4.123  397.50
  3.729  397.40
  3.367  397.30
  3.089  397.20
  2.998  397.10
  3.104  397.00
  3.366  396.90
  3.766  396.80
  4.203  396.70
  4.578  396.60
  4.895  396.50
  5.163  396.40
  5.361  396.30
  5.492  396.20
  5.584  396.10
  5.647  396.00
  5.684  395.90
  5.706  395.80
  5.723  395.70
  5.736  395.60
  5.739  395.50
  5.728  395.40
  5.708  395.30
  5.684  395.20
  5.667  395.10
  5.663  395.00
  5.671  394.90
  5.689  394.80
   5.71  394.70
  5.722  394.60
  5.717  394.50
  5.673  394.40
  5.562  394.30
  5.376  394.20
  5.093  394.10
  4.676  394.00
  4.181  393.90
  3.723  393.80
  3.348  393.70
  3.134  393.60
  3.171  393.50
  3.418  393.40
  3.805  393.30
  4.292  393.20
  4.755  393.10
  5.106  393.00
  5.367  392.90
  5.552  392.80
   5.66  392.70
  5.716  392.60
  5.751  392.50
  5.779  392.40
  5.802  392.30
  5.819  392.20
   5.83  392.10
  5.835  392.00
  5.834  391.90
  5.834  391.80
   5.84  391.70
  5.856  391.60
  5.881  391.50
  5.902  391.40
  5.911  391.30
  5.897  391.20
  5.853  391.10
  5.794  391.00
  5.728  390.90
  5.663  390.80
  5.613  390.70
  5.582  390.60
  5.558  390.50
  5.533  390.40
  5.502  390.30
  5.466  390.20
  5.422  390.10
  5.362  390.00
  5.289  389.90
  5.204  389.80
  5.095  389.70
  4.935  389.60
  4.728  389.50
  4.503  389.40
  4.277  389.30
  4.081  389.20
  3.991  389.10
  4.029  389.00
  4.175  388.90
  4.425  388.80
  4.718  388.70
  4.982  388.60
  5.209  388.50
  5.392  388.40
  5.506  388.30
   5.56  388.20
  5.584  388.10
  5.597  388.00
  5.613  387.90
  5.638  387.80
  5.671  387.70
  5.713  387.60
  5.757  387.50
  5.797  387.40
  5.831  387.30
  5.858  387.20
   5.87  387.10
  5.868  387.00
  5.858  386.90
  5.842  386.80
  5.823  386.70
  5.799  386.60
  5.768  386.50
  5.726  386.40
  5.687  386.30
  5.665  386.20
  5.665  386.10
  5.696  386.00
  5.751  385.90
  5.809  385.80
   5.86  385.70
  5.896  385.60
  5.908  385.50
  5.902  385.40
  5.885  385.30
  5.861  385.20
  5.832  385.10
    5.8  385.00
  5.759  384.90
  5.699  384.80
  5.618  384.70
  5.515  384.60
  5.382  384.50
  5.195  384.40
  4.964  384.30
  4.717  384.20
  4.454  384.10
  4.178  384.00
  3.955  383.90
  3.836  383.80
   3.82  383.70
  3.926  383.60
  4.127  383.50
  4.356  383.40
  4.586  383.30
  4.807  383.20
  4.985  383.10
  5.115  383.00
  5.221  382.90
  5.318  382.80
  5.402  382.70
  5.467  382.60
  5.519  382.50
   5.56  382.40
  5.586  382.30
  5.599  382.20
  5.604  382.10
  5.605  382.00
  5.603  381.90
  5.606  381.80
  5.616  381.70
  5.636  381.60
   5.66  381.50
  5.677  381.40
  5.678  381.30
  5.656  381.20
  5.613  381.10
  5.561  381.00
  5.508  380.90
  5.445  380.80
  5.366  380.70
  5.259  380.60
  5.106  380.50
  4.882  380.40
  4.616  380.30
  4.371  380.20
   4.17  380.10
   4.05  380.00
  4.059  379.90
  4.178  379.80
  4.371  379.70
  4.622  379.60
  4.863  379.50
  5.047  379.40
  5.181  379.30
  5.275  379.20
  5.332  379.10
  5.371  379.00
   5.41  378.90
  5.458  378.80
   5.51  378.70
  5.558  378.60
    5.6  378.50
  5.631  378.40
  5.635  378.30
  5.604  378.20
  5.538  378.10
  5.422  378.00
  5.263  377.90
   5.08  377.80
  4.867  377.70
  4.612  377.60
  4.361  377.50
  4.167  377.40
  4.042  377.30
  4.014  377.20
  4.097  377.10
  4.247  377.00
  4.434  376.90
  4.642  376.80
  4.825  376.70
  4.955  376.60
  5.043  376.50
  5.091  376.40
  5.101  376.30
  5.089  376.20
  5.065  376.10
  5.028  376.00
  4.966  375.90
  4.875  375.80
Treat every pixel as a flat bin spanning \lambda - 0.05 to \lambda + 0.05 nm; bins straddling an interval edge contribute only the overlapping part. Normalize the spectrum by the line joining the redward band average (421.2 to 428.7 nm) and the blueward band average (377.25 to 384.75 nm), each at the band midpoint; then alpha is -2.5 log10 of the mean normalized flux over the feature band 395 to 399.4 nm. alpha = 0.04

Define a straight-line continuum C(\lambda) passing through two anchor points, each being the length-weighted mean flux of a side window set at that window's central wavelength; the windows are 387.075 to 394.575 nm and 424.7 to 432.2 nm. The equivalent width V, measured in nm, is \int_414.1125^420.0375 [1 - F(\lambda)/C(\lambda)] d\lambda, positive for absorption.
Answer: -0.35 nm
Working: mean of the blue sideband 5.22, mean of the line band 5.86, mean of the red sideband 5.67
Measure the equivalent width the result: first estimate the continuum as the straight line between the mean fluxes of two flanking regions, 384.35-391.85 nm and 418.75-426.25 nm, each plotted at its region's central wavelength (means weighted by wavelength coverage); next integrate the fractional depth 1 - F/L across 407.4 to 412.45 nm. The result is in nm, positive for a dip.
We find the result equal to 0.20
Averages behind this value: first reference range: 5.5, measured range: 5.42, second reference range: 5.73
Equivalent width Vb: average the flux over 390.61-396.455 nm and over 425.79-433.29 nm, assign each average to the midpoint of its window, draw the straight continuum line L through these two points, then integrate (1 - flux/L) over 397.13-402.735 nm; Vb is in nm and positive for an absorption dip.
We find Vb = -0.24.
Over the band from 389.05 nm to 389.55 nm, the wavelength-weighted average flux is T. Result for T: 4.32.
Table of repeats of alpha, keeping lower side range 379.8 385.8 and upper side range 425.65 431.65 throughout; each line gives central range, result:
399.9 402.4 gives -0.11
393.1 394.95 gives 0.14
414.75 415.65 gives -0.07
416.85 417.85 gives -0.07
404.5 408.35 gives -0.08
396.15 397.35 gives 0.28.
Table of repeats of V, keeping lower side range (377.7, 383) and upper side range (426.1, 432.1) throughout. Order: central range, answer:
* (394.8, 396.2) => -0.08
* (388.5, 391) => 0.15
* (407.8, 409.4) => -0.07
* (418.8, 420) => -0.05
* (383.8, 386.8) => -0.10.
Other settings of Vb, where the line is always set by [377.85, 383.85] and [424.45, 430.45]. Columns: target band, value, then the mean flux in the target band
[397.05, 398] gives 0.20 nm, 4.19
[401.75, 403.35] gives -0.17 nm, 5.96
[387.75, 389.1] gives 0.04 nm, 5.07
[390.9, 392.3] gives -0.15 nm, 5.85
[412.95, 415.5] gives -0.14 nm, 5.84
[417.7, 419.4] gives -0.07 nm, 5.82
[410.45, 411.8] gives 0.07 nm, 5.19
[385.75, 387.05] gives -0.14 nm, 5.77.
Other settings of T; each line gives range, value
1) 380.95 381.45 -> 5.64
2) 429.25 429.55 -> 5.52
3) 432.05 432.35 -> 5.71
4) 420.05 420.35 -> 5.67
